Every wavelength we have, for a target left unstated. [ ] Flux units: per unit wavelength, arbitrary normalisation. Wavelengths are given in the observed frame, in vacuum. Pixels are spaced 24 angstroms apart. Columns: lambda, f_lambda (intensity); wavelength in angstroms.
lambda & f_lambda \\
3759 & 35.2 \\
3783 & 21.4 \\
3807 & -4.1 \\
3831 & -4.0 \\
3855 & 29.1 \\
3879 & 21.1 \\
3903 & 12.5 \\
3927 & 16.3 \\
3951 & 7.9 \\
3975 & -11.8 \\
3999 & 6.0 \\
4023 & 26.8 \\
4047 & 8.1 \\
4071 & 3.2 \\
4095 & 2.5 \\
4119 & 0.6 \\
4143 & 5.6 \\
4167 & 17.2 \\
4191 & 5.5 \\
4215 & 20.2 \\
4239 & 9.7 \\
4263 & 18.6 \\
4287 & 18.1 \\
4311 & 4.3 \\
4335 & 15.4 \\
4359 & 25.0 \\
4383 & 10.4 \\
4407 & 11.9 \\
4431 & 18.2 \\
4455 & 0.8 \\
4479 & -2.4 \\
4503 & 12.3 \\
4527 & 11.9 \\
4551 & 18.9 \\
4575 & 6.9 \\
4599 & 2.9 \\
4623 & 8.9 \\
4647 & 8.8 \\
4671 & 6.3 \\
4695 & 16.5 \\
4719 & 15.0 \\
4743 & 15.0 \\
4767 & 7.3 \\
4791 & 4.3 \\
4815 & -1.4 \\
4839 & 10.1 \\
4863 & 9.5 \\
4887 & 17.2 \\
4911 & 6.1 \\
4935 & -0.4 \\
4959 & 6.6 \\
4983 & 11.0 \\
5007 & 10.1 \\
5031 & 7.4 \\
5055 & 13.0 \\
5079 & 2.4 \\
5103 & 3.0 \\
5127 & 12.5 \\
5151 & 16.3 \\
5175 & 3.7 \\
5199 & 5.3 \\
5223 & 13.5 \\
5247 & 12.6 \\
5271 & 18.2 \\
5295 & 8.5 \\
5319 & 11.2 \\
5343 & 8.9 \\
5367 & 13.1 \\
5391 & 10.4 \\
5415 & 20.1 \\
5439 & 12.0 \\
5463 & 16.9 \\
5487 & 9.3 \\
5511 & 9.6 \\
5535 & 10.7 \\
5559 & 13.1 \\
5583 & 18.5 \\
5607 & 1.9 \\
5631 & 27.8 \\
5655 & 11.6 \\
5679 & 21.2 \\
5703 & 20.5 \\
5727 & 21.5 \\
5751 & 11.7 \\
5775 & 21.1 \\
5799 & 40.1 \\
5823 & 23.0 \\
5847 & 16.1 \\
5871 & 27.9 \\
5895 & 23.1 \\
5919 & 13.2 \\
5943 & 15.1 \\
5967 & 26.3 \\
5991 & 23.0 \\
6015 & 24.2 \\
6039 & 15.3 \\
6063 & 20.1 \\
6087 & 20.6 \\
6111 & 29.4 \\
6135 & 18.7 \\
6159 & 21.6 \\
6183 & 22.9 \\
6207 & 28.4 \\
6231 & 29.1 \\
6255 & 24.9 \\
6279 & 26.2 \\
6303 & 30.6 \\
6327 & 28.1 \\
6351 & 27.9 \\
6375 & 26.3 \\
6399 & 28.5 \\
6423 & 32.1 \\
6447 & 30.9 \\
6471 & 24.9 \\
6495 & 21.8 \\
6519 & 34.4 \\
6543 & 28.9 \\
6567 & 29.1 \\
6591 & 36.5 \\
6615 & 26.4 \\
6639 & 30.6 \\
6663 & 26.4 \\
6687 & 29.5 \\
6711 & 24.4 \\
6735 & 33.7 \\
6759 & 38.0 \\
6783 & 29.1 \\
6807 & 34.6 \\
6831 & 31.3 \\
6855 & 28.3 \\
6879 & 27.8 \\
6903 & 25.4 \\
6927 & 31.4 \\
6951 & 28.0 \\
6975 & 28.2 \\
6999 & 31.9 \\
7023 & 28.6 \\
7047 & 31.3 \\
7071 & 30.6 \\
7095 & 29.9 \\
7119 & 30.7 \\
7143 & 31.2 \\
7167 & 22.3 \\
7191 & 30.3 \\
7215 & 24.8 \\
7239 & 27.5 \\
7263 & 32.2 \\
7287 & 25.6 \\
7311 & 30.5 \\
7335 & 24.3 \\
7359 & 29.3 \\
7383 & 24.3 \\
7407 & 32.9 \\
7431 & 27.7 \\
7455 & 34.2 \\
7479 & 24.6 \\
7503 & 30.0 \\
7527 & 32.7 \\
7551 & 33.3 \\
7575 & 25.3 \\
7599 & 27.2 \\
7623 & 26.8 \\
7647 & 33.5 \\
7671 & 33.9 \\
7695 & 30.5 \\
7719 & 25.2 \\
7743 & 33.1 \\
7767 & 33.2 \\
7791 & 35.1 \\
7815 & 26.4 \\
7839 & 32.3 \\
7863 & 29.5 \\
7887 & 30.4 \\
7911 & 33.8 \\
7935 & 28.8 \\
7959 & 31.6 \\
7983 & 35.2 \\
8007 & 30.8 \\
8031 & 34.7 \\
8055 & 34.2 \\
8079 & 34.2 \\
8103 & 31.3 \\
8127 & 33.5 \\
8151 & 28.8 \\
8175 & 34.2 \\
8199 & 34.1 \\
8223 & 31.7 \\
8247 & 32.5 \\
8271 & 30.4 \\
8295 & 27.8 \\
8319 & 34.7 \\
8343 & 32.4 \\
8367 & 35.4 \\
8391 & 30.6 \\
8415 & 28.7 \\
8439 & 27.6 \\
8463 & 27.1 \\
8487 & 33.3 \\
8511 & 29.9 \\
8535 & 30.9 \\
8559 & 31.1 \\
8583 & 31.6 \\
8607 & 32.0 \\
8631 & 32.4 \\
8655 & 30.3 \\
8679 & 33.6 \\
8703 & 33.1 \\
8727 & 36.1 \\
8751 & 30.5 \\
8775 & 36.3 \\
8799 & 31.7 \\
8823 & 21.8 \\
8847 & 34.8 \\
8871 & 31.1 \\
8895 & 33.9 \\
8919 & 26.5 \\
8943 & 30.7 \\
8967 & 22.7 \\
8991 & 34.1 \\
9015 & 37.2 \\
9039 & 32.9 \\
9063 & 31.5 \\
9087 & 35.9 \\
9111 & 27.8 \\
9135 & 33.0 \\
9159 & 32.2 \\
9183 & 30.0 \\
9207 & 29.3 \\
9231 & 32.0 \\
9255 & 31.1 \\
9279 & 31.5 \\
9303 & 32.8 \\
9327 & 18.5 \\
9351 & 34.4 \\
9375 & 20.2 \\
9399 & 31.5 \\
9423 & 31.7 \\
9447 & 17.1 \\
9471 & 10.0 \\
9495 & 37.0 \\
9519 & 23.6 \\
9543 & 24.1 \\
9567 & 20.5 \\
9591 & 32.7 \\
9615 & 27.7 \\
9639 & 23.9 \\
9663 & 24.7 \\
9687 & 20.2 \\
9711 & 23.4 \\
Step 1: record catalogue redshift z 0.43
